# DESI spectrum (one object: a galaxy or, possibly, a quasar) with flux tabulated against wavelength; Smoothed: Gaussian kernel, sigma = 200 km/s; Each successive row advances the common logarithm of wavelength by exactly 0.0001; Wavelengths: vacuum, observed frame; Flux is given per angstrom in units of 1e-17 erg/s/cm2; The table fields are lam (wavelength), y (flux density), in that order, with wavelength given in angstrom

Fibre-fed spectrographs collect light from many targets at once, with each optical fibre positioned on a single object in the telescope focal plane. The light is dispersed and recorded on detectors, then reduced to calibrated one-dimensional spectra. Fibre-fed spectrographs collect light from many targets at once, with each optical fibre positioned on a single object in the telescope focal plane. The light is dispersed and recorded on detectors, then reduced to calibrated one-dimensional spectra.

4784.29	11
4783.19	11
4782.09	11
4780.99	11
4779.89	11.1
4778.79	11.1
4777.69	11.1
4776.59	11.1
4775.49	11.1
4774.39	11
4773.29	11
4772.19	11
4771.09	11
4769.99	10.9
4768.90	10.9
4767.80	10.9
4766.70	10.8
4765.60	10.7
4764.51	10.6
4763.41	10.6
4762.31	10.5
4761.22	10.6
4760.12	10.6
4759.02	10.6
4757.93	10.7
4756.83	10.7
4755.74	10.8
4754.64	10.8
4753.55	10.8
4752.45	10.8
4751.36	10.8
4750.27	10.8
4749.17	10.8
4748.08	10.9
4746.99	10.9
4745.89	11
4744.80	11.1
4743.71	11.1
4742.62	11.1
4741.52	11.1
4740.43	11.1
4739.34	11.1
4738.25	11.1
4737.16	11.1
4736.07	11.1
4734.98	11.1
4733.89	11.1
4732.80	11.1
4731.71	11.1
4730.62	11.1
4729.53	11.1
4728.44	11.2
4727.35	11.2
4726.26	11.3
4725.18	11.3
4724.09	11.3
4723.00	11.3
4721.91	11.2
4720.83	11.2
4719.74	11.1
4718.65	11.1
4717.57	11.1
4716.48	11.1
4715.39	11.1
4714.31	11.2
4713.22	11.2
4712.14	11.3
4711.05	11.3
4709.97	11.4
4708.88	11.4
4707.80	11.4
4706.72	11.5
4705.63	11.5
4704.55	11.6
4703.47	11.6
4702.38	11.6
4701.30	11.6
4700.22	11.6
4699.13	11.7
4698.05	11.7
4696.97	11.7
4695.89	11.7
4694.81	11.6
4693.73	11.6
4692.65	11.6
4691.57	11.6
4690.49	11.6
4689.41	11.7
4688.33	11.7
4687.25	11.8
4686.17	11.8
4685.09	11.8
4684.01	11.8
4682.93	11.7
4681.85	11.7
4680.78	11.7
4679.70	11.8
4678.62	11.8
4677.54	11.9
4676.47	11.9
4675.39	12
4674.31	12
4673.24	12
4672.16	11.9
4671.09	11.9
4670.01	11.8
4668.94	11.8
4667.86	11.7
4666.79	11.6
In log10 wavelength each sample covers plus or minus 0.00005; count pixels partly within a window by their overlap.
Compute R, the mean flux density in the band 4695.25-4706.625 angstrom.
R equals 11.6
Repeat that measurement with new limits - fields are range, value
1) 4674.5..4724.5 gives 11.5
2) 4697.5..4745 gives 11.3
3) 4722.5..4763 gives 11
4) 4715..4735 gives 11.2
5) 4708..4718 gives 11.2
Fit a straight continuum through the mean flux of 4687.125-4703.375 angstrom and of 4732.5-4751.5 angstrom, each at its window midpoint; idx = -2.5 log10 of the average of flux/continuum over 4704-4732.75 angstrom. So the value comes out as 0.008 mag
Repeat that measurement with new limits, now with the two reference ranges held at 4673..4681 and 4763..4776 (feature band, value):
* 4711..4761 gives 0.02 mag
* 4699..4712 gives 0.01 mag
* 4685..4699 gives 0.00 mag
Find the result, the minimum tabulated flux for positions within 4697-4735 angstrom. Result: 11.1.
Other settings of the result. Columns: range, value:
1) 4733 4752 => 10.8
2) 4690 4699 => 11.6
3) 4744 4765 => 10.5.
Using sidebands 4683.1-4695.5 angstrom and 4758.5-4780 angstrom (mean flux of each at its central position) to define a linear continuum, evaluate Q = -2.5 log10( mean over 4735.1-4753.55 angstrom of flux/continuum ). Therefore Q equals 0.01 mag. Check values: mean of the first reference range 11.7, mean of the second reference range 10.9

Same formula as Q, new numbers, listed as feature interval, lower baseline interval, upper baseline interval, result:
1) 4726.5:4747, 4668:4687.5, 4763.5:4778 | 0.01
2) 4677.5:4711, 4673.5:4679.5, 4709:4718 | -0.01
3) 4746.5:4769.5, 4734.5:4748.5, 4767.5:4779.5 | 0.03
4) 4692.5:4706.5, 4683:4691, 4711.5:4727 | -0.01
